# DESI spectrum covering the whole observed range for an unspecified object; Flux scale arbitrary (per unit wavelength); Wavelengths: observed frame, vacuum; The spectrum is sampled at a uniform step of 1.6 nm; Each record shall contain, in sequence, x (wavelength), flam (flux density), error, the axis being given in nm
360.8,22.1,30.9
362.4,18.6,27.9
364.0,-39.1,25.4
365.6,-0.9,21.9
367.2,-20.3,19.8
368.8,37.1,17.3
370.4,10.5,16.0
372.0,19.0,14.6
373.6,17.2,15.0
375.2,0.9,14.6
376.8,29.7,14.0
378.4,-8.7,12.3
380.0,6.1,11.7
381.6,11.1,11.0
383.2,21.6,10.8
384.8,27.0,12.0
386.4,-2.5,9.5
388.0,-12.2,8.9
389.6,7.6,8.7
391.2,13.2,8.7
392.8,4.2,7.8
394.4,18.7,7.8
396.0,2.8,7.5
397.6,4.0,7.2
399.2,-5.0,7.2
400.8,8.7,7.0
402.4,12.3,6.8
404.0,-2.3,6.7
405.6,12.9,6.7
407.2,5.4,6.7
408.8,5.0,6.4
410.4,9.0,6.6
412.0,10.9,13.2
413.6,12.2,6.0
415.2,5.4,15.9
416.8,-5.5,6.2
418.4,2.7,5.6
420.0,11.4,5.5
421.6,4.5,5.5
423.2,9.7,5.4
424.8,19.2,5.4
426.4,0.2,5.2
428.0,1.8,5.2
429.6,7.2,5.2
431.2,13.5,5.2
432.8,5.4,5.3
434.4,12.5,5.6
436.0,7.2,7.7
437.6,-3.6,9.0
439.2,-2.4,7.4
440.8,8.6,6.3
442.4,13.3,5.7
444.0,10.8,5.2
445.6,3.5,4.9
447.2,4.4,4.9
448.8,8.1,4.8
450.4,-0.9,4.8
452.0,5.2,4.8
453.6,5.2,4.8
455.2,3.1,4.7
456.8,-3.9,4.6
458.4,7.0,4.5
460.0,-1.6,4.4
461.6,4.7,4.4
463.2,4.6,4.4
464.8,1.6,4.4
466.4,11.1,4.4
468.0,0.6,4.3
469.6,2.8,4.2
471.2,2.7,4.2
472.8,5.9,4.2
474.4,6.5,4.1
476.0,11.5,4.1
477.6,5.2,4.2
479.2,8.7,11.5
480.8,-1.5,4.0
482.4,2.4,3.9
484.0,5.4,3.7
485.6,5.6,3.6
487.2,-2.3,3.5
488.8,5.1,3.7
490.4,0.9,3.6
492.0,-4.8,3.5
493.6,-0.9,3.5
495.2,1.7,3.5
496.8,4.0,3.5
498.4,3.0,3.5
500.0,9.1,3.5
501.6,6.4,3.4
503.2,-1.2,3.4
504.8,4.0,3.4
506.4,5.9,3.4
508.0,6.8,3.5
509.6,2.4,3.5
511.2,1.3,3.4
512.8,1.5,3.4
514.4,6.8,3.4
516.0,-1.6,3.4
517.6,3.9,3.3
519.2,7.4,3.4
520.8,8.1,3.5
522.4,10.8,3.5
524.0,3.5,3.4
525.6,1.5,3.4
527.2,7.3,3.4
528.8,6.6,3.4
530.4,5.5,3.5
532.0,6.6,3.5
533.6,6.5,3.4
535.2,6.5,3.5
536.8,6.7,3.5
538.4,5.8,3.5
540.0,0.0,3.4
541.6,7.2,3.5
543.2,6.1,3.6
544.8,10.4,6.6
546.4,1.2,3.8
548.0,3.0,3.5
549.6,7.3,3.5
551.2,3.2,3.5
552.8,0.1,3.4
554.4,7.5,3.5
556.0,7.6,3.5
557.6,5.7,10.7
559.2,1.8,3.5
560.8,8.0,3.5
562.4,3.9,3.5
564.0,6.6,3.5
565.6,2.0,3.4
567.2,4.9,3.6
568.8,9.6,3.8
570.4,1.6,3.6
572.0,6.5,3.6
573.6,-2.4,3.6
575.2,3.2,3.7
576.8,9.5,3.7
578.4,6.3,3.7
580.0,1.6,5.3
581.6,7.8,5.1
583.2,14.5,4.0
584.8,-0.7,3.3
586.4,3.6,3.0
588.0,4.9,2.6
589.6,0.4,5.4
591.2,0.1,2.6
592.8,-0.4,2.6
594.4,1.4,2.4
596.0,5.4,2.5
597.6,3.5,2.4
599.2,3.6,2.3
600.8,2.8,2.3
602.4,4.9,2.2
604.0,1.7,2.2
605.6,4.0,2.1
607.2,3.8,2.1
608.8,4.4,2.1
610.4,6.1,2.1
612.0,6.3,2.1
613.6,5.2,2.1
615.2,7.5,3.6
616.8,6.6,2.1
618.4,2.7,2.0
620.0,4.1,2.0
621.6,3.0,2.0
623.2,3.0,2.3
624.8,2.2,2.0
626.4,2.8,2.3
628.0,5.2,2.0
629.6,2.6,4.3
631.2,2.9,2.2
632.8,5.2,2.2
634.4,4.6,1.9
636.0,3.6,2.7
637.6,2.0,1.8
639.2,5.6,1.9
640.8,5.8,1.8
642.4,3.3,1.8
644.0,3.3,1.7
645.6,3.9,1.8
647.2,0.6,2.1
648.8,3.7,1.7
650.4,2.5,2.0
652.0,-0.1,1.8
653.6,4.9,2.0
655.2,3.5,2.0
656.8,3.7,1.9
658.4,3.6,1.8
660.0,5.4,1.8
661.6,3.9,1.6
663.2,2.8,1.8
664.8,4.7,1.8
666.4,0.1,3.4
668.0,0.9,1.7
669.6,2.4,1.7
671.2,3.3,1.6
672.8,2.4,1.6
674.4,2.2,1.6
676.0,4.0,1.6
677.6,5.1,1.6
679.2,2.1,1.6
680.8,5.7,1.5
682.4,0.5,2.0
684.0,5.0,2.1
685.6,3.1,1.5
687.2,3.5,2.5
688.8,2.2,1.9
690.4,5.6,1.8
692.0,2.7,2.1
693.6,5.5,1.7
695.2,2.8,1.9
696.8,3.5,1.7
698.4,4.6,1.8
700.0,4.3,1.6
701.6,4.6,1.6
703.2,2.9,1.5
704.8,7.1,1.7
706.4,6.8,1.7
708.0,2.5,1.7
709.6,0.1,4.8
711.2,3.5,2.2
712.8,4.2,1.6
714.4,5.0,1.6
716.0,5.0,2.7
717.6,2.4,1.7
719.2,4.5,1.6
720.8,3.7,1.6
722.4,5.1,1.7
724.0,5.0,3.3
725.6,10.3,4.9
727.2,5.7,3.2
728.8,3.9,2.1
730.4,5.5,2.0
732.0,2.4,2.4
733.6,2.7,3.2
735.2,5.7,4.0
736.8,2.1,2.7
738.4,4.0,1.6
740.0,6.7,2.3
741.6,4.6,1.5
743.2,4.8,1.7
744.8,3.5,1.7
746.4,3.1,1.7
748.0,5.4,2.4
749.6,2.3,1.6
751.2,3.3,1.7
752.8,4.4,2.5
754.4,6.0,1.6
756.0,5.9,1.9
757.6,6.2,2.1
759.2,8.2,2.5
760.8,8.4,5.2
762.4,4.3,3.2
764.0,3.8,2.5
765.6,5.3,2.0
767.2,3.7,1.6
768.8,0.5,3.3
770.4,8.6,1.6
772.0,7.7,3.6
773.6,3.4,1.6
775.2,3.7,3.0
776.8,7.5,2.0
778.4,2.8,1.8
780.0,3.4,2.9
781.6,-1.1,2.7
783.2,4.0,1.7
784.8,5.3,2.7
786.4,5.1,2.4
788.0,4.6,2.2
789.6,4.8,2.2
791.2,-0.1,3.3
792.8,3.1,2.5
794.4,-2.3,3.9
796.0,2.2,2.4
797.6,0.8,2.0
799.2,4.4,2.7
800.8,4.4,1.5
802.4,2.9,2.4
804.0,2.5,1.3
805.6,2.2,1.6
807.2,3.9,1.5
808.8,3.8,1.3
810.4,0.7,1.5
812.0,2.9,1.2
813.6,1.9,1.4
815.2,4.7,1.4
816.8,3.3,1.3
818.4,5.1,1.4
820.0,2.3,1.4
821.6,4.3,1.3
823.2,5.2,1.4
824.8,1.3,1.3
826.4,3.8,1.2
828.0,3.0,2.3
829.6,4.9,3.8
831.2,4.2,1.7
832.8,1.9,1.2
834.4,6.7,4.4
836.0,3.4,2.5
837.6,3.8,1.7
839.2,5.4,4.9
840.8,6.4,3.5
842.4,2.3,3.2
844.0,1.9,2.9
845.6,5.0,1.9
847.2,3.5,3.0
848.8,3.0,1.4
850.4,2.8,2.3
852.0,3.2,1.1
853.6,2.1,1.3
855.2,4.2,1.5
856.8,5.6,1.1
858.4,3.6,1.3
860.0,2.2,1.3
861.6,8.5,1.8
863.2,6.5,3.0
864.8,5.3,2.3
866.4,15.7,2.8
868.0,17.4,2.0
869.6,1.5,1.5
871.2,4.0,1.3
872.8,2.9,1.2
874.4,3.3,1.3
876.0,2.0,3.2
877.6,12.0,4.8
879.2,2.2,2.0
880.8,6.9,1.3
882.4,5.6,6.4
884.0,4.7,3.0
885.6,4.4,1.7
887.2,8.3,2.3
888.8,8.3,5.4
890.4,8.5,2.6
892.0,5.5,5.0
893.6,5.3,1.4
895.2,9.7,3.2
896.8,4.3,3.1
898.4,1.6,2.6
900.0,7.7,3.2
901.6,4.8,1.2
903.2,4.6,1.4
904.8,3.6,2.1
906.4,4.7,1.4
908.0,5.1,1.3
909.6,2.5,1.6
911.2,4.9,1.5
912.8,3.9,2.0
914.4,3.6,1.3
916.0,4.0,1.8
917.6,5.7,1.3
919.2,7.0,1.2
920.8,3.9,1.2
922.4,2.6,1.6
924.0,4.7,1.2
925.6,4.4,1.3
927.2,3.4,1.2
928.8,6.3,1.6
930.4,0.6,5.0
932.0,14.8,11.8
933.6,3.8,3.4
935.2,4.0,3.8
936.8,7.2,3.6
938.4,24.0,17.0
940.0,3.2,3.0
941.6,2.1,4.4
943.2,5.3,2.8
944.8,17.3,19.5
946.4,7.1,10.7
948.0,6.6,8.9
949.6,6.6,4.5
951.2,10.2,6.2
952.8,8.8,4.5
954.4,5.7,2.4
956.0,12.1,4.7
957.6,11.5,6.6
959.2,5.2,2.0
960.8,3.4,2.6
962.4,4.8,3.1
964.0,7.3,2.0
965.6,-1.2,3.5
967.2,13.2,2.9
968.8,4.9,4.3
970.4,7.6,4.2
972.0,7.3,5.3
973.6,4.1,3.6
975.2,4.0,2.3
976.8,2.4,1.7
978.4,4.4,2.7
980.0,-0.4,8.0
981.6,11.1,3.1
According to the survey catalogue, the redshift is 1.325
